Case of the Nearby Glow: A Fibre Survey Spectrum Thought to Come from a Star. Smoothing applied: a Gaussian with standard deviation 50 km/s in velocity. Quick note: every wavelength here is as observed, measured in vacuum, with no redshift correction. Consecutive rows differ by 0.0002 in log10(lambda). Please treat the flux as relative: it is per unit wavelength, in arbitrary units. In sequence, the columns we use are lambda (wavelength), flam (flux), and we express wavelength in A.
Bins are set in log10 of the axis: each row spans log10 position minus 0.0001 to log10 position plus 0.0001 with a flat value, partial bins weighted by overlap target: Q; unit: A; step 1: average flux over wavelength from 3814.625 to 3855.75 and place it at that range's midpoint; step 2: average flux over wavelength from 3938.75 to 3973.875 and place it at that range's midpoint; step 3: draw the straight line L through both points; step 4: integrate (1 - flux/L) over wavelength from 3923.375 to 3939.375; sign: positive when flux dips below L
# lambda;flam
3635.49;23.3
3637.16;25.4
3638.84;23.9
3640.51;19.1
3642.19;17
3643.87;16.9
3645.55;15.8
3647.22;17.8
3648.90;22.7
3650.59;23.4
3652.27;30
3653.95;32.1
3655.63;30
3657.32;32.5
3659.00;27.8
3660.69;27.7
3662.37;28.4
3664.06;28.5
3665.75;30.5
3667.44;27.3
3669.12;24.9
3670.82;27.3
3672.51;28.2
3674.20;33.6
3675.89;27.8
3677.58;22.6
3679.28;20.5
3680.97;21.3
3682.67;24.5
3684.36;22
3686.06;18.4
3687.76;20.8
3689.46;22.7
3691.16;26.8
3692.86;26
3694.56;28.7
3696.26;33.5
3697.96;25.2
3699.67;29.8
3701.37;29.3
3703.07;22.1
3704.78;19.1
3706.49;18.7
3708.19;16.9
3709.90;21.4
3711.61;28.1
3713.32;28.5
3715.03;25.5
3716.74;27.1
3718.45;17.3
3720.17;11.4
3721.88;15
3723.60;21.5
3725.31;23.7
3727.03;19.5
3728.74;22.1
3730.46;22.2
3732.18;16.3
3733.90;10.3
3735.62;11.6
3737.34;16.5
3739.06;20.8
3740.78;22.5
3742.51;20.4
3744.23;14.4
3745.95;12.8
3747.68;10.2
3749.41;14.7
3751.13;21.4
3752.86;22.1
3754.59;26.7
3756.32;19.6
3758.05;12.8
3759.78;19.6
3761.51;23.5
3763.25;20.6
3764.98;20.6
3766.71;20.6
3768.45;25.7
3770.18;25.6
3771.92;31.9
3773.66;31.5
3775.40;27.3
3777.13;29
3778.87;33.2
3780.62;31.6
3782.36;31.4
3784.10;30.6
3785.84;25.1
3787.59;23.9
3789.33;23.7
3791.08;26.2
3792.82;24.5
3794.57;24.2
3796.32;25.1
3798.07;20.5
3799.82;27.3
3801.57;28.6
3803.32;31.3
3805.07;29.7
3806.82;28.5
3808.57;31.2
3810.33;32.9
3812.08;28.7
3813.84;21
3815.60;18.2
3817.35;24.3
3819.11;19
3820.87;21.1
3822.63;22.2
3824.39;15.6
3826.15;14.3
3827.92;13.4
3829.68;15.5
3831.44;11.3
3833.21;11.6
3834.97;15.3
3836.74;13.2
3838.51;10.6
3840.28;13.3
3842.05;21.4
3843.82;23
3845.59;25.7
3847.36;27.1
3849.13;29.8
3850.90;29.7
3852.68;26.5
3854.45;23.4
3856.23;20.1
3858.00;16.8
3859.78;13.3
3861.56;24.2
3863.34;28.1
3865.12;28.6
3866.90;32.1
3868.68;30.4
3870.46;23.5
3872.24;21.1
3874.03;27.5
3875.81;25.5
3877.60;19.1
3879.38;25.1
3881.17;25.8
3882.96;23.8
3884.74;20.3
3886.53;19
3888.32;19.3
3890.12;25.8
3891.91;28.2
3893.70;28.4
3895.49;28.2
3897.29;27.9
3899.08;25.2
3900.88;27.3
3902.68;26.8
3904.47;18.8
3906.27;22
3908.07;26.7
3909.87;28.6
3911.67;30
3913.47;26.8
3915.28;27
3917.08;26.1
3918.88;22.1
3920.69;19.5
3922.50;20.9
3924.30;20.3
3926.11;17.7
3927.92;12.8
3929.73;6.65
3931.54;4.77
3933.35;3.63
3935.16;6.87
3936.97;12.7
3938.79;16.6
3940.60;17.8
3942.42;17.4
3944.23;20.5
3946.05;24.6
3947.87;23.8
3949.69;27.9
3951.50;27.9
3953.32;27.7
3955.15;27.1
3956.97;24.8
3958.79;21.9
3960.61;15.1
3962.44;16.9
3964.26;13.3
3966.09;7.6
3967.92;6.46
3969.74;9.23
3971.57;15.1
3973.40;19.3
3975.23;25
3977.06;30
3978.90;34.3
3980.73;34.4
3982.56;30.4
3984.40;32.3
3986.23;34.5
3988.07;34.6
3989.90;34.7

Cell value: 6.6 A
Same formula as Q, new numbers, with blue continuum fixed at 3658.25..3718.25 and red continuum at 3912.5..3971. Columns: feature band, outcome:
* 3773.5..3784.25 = -3.7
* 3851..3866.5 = -2.2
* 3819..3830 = 2.1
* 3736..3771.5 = 5.8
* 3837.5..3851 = -0.9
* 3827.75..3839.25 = 4.4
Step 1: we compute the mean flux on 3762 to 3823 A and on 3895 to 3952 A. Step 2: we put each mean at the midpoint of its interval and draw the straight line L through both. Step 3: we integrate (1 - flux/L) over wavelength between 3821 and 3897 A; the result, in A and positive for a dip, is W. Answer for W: 4.4 A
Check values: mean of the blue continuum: 26.2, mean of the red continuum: 20.7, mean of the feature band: 21.9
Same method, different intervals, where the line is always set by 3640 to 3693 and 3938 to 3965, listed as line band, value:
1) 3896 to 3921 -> -3.85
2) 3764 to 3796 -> -4.62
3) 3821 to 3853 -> 5.75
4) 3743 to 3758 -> 3.99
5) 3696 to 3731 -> 2.54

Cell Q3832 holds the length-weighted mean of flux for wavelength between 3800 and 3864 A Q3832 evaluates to 21.7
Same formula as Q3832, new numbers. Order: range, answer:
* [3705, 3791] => 21.8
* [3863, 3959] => 22.5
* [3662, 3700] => 26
